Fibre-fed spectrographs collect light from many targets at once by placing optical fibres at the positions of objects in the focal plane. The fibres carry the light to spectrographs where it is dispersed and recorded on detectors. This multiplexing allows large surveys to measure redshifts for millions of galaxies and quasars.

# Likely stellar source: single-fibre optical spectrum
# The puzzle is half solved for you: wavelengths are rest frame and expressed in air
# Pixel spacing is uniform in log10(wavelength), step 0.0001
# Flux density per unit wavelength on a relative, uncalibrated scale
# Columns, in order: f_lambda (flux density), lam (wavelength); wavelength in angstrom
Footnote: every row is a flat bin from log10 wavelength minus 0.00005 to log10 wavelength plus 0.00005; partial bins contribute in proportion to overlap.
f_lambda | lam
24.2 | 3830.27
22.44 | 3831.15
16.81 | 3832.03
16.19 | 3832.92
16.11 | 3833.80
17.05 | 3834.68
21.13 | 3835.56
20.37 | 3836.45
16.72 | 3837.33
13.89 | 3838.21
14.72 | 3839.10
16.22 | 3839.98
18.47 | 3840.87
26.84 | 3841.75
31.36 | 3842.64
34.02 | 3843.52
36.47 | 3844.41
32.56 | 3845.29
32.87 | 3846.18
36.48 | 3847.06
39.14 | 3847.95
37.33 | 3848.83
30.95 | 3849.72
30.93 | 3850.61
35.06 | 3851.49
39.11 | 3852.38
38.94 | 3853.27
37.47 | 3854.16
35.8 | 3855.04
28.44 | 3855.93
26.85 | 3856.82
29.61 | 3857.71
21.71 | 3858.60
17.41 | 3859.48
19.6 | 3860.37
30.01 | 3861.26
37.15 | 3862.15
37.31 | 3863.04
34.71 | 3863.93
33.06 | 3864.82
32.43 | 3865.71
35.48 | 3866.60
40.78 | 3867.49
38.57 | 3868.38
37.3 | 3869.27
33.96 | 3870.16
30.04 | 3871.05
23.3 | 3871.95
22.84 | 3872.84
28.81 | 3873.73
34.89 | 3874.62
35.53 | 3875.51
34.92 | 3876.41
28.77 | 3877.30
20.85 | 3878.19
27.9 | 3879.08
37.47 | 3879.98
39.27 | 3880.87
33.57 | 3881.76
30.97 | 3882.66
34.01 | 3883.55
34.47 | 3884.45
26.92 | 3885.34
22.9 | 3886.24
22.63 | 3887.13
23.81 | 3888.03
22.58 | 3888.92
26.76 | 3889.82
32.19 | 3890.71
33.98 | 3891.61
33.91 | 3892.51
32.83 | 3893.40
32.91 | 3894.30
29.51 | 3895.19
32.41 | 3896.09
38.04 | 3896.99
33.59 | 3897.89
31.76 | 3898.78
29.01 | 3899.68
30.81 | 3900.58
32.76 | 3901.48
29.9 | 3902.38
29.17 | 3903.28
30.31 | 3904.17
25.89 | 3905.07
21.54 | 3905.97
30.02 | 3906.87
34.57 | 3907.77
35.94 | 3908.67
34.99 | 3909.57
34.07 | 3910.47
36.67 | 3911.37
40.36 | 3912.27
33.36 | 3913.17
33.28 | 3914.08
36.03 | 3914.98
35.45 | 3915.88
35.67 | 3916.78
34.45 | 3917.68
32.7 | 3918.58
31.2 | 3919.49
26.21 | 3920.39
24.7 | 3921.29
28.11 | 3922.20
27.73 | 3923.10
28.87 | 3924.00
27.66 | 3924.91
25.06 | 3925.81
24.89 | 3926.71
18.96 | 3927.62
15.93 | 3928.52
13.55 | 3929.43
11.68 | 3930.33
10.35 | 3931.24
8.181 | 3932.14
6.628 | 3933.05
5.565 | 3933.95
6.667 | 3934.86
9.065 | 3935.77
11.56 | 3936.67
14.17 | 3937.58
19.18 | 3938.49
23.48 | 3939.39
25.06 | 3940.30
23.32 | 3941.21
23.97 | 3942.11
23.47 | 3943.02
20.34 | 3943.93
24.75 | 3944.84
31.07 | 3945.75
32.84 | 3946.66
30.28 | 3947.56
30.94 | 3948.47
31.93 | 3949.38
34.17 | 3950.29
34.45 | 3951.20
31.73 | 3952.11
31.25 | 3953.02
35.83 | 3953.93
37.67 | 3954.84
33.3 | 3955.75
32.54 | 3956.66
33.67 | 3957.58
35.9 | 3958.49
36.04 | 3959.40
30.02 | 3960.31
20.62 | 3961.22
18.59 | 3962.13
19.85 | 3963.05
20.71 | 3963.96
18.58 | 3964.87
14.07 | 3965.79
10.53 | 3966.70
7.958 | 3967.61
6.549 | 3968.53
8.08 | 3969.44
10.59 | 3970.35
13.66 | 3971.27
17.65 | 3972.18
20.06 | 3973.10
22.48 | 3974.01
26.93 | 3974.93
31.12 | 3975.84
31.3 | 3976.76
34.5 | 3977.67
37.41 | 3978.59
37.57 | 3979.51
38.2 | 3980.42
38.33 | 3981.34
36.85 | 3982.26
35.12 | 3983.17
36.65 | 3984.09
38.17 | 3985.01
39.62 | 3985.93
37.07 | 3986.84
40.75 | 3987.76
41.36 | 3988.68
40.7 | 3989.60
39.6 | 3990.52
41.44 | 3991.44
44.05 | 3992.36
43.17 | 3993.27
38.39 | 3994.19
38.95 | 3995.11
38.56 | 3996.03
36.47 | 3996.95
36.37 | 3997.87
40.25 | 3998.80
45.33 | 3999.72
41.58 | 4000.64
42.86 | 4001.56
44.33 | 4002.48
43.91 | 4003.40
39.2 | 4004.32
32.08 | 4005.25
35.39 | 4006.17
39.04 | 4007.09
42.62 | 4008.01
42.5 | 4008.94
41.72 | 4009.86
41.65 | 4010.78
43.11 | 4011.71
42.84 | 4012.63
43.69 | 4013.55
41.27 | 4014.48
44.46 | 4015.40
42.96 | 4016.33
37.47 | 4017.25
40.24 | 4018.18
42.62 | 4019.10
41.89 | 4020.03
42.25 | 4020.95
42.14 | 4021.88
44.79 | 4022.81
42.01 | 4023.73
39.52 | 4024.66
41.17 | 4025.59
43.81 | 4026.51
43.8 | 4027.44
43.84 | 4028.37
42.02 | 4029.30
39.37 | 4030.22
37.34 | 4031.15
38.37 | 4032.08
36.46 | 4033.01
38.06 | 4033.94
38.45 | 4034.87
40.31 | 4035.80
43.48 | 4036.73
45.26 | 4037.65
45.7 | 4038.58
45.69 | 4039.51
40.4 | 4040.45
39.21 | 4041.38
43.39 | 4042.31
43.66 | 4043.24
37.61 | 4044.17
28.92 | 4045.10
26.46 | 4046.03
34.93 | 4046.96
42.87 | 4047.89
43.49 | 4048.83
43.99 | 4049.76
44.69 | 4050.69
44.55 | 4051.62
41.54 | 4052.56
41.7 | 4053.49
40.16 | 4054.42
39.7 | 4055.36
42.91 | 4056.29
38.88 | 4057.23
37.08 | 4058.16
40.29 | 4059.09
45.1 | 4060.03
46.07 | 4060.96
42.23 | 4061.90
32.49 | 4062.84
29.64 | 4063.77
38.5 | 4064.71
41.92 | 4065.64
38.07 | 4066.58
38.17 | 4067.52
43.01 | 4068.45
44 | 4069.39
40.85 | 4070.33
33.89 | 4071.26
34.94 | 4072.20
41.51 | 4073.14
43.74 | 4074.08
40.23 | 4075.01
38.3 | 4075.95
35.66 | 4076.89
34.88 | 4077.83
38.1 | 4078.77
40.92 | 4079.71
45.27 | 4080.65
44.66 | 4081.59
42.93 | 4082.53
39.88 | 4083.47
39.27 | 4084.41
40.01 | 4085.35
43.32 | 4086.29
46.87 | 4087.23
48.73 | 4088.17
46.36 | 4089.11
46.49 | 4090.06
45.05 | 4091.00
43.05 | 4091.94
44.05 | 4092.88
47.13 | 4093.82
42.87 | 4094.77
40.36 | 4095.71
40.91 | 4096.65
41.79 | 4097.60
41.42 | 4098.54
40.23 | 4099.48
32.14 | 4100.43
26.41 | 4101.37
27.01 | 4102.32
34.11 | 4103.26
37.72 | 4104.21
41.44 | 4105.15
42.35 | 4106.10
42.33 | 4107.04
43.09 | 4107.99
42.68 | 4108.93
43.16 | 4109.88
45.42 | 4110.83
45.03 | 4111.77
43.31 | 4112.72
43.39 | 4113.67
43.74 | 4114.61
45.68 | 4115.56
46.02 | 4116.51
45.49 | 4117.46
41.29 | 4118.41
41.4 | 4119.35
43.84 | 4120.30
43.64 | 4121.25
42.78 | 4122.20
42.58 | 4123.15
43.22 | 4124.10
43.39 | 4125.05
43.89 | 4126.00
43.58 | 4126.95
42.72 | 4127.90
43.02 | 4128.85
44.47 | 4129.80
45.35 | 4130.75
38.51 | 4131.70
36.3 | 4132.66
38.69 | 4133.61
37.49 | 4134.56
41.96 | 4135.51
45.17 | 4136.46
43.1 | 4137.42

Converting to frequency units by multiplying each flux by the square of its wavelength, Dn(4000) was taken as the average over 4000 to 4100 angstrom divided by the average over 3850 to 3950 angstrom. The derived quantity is 1.56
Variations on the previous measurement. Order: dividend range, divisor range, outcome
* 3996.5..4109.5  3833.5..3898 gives 1.49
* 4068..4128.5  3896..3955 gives 1.69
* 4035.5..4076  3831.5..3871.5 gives 1.53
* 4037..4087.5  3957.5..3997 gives 1.42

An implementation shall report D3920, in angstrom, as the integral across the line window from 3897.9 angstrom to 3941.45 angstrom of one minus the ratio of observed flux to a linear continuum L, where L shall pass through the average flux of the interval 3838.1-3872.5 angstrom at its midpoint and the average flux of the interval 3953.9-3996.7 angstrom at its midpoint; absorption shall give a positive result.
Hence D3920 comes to 7.3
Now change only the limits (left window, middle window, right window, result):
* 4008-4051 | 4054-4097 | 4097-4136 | 0.1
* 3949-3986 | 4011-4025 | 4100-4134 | -4.3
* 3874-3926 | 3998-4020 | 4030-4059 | -1.9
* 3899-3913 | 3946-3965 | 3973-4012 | 2.8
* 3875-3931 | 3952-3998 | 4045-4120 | 5.5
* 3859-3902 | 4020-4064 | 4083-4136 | -2.2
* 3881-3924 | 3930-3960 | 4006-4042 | 9.2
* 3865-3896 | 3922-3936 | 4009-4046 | 7.2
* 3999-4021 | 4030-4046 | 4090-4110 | 0.5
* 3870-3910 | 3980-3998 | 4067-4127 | -1.6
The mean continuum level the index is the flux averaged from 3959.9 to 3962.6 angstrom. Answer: 22.9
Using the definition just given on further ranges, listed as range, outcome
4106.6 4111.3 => 43.3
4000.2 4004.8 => 42.3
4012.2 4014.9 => 42.6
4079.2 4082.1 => 43.5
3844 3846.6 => 34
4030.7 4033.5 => 37.3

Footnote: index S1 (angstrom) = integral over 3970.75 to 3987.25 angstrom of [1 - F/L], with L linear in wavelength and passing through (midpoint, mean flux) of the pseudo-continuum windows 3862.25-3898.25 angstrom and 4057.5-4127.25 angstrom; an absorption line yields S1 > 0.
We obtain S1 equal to 2.0 angstrom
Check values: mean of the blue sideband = 31.7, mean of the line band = 31.7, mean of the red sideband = 41.2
